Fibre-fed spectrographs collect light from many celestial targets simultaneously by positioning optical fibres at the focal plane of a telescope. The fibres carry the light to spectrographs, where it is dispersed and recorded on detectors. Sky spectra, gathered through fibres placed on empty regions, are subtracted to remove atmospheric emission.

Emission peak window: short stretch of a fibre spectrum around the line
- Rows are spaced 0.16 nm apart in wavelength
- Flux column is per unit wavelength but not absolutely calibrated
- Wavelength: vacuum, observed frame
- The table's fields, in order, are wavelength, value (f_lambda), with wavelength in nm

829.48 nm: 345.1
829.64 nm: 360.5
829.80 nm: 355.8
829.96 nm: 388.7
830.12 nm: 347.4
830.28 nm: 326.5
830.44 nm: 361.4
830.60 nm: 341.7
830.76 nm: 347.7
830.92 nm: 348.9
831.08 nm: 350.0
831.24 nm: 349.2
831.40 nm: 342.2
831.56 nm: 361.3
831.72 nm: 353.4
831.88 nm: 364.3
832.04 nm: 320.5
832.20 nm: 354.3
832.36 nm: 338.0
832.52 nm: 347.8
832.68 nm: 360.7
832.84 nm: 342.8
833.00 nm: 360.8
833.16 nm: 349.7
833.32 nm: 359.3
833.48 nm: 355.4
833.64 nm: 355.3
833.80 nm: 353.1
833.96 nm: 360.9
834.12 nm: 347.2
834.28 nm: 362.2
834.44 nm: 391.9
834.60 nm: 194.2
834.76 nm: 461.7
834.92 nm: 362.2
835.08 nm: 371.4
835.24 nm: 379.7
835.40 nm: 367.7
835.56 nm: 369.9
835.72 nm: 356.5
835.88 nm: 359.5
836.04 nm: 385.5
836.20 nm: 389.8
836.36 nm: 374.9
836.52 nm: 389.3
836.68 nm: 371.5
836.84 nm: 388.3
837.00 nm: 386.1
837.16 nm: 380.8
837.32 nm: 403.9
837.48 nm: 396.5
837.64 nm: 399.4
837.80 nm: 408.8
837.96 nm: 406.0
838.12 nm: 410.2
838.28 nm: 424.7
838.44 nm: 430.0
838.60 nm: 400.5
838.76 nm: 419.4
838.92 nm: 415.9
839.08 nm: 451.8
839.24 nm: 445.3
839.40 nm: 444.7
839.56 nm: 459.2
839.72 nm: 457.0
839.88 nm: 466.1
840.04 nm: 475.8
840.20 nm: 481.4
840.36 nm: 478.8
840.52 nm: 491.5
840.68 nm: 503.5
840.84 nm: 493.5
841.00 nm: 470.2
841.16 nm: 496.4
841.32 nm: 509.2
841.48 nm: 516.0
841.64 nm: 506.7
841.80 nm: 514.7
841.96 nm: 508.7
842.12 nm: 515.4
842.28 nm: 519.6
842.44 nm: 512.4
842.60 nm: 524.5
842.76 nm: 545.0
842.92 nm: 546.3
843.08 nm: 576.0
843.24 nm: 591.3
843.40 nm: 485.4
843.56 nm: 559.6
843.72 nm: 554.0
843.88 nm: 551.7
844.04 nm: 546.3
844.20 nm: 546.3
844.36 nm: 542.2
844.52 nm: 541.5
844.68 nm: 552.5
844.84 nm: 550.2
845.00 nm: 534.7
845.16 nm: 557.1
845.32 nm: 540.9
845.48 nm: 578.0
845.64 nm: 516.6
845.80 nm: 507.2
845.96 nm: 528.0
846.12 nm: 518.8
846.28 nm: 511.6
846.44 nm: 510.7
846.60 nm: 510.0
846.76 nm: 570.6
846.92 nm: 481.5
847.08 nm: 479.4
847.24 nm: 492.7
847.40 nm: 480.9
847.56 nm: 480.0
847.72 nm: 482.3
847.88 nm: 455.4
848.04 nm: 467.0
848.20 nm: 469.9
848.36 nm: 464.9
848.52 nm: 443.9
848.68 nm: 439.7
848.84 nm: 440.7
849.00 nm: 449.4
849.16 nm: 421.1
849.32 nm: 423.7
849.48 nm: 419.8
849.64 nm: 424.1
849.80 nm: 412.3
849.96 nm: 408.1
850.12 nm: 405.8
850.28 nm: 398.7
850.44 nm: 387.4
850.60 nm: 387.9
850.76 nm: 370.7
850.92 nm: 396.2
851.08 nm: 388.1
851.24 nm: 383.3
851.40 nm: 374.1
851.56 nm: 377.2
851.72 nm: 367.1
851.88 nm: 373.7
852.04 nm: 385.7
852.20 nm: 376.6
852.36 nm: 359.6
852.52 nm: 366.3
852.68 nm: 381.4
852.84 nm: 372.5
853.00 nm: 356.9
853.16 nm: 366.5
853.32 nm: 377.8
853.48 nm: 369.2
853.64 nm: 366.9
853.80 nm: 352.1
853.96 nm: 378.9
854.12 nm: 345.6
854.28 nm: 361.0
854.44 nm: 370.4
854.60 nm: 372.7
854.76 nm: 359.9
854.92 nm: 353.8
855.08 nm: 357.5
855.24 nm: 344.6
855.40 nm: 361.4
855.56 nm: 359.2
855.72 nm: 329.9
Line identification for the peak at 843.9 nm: Mg II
